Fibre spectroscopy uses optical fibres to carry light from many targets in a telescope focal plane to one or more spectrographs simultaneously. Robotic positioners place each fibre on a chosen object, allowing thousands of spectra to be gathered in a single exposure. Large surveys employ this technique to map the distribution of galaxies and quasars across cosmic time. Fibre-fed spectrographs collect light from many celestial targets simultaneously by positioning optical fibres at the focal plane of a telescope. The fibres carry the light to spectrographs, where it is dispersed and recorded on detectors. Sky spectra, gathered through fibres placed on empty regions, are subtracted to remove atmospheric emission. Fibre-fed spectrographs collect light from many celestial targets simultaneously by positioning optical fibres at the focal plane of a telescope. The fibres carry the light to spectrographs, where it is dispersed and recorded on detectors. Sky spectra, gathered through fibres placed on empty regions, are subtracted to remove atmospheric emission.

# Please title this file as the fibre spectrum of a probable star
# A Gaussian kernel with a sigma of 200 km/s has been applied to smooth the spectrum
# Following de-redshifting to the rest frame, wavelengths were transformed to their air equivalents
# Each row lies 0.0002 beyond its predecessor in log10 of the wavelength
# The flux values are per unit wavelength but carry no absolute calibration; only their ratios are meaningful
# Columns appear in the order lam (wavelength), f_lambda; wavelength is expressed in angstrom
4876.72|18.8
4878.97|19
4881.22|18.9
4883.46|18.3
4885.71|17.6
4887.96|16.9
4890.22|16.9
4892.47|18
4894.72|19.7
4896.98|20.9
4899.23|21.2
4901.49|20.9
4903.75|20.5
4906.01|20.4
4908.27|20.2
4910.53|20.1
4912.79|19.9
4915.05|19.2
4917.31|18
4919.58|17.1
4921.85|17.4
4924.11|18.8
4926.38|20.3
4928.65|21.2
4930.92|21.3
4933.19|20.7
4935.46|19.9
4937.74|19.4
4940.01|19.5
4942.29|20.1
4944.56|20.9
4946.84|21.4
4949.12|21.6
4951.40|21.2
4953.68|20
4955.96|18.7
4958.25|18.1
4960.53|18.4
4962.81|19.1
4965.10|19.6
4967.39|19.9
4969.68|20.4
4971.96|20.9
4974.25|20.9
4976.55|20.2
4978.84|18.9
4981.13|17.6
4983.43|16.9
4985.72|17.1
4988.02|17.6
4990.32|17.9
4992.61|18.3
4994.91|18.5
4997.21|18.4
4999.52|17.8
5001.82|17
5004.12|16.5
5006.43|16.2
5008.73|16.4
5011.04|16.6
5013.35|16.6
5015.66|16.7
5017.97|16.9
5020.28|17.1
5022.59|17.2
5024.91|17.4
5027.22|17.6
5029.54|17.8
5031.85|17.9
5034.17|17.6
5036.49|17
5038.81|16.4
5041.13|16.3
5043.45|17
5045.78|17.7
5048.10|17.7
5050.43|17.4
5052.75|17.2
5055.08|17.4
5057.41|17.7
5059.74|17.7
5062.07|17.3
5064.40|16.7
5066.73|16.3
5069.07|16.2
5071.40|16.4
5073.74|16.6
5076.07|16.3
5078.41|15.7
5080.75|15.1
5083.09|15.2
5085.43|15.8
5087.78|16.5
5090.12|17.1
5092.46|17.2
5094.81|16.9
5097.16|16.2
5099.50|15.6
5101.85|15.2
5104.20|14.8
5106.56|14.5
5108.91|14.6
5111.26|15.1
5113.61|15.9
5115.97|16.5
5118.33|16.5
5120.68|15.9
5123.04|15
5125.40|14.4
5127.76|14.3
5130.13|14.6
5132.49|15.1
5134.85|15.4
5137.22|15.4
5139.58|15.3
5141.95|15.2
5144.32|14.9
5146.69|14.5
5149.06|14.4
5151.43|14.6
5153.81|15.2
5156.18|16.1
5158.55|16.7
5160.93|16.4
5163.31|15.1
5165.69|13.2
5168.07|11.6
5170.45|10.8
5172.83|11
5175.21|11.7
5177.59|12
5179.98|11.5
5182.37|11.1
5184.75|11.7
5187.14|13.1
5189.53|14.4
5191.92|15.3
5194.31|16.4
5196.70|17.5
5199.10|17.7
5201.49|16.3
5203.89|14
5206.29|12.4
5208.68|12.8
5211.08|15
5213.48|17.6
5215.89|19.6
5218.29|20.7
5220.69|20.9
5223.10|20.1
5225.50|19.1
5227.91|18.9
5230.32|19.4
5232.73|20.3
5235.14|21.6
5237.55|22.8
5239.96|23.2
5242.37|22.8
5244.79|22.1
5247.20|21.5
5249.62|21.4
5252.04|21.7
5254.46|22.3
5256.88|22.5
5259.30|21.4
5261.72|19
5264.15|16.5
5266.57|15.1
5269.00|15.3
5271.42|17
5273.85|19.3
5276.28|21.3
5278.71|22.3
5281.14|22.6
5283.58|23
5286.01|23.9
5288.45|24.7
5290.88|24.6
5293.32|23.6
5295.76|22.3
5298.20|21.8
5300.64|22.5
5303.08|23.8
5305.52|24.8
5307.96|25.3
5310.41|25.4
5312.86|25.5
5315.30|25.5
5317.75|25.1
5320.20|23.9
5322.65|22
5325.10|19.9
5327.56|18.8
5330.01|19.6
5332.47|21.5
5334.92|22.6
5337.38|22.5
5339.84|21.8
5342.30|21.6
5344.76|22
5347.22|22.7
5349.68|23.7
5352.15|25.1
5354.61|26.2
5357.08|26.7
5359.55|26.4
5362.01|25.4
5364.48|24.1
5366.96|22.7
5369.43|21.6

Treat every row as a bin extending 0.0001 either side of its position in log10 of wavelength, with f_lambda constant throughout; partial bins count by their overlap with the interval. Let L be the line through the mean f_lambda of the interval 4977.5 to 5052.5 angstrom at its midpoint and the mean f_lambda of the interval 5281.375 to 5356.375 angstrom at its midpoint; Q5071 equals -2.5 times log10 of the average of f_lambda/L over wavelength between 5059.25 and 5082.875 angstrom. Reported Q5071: 0.13 mag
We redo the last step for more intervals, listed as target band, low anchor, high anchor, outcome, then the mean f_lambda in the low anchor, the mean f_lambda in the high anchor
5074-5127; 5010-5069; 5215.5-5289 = 0.16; 17.1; 20.7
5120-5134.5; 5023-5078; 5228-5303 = 0.24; 17.1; 21.3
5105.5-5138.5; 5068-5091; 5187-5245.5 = 0.10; 16.1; 18.2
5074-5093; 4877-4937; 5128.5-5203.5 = -0.01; 19.4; 14.3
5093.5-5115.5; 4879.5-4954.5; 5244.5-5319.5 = 0.33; 19.6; 22.1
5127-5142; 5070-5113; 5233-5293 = 0.14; 15.8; 21.2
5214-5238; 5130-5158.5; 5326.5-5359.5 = -0.11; 15.1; 22.8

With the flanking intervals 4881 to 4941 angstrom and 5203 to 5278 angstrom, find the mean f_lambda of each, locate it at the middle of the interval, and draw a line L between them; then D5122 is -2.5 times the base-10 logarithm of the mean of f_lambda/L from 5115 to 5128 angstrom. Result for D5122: 0.241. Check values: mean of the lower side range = 19.4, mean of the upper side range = 19.3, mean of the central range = 15.5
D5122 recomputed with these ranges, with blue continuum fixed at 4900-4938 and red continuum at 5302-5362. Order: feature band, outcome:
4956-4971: 0.05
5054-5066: 0.21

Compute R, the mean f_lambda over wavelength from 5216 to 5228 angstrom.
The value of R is 20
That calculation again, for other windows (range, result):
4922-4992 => 19.6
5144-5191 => 13.5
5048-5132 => 16.1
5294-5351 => 22.8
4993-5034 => 17.2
